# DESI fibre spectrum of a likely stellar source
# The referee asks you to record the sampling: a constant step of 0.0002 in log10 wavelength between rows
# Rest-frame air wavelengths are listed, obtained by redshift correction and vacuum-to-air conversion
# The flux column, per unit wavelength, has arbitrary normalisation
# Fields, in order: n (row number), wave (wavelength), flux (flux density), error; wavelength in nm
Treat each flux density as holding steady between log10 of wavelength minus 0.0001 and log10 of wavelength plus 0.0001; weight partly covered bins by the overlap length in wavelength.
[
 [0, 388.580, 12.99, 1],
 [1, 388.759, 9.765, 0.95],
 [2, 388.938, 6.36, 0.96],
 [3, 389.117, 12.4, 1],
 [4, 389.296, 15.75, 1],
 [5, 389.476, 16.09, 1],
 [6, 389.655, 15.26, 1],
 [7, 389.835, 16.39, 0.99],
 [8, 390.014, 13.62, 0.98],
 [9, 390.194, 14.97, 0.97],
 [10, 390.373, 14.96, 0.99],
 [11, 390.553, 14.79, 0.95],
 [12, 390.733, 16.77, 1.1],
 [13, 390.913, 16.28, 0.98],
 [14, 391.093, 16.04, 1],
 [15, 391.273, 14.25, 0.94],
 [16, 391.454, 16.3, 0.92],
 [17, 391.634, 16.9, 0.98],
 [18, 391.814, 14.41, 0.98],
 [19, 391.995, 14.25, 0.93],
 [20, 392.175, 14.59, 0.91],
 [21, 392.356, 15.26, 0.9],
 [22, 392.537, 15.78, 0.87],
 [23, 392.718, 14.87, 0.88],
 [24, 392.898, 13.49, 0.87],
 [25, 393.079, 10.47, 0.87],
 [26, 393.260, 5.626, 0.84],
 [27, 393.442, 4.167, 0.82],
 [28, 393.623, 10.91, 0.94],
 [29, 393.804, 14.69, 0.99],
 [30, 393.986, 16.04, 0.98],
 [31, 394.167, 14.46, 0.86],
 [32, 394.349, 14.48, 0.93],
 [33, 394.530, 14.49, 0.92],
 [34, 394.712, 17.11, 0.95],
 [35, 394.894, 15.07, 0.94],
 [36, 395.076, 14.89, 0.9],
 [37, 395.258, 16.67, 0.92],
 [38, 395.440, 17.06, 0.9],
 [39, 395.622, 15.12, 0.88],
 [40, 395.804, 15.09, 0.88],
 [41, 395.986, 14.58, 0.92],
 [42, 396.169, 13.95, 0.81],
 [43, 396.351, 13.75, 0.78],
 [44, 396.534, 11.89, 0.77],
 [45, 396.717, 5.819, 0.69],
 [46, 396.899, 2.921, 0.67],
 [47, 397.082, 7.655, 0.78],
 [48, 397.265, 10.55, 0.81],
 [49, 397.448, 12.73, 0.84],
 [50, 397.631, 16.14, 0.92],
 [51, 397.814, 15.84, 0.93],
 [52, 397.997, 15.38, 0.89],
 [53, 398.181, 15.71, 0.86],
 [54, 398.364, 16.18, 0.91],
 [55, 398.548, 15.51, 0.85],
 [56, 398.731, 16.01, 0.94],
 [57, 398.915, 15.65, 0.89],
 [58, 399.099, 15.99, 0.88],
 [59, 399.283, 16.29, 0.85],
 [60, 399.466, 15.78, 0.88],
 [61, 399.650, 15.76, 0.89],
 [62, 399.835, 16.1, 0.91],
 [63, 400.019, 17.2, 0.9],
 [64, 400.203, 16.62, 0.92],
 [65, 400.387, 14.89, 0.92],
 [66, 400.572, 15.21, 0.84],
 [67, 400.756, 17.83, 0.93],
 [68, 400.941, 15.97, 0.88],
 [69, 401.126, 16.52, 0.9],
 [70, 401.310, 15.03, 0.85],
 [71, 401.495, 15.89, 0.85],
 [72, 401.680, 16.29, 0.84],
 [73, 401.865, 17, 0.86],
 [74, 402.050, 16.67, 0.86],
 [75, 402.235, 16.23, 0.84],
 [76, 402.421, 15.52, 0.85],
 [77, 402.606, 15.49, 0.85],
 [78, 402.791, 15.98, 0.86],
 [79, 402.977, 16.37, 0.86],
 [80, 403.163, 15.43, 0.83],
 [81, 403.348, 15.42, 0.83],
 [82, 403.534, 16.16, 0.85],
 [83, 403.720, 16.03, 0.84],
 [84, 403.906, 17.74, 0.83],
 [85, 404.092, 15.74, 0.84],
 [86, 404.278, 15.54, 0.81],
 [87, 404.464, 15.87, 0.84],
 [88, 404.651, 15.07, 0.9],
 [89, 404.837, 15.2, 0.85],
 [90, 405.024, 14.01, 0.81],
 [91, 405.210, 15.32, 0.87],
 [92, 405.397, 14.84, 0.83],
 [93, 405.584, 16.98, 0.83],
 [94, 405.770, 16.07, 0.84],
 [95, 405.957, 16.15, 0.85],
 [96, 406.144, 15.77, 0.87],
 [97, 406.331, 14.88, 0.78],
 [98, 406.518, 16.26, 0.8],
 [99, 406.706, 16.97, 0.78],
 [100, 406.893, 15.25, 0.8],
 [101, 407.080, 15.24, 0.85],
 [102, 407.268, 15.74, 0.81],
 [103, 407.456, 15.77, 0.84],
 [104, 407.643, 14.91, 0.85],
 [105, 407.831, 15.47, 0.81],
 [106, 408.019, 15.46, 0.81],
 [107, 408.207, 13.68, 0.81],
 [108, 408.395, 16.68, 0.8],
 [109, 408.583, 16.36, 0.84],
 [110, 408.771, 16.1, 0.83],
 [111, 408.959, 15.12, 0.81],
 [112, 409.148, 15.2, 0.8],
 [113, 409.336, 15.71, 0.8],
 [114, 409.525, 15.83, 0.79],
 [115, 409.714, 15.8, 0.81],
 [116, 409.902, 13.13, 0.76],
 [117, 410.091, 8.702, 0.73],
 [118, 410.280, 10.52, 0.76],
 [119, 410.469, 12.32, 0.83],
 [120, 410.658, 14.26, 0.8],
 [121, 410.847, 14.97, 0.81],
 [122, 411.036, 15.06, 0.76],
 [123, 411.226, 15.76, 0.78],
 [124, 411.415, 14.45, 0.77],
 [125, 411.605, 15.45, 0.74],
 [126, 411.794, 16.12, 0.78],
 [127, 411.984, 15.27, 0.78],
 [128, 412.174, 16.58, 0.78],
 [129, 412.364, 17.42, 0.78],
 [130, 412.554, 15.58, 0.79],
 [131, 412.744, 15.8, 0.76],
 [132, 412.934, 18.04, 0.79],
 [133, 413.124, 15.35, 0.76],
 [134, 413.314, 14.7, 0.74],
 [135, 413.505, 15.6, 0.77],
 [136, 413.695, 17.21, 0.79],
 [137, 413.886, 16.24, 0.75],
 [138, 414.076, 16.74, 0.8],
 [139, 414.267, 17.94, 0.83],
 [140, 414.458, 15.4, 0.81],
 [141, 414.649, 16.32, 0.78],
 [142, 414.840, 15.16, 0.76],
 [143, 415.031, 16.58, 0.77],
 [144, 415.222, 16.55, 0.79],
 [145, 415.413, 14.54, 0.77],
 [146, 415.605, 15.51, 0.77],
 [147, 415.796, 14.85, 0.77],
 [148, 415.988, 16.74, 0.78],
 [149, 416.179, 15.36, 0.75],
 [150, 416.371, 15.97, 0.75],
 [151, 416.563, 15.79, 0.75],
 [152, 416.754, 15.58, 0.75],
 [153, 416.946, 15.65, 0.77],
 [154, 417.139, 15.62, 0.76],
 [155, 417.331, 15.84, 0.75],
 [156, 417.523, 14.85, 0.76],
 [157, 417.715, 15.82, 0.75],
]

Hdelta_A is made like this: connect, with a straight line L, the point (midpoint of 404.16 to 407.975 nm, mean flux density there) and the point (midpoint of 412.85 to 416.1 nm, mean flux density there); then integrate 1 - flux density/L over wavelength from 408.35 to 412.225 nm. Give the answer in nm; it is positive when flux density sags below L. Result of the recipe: 0.28 nm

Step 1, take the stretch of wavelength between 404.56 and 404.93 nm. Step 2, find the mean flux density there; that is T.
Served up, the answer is 15.2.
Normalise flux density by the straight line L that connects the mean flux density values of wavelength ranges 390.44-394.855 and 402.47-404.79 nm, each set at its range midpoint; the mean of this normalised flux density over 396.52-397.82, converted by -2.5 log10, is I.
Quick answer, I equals 0.426 mag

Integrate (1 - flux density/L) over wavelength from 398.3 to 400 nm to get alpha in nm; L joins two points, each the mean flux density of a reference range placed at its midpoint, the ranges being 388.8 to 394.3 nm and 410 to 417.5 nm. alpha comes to -0.19 nm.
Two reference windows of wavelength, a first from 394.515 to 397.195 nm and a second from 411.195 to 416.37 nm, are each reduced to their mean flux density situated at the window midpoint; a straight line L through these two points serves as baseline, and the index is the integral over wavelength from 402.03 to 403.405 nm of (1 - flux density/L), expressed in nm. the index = -0.167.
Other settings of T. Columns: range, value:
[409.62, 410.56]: 12.1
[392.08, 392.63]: 15.2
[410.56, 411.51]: 14.9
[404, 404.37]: 15.6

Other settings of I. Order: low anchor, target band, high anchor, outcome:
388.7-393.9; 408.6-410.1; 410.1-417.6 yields 0.019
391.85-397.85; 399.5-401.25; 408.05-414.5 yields -0.175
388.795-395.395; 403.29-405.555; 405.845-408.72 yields -0.018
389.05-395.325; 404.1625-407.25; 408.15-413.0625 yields -0.054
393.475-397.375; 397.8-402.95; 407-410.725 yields -0.176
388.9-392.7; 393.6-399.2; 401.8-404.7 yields 0.106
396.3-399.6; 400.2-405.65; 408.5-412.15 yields -0.149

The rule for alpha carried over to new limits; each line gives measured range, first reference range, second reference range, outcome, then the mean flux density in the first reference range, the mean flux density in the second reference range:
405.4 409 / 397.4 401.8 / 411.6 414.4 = 0.09 nm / 15.9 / 16.3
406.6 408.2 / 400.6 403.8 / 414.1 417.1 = 0.05 nm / 16.1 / 15.9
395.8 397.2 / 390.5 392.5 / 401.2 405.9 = 0.46 nm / 15.5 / 15.8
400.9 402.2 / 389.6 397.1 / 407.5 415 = -0.16 nm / 13.8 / 15.3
